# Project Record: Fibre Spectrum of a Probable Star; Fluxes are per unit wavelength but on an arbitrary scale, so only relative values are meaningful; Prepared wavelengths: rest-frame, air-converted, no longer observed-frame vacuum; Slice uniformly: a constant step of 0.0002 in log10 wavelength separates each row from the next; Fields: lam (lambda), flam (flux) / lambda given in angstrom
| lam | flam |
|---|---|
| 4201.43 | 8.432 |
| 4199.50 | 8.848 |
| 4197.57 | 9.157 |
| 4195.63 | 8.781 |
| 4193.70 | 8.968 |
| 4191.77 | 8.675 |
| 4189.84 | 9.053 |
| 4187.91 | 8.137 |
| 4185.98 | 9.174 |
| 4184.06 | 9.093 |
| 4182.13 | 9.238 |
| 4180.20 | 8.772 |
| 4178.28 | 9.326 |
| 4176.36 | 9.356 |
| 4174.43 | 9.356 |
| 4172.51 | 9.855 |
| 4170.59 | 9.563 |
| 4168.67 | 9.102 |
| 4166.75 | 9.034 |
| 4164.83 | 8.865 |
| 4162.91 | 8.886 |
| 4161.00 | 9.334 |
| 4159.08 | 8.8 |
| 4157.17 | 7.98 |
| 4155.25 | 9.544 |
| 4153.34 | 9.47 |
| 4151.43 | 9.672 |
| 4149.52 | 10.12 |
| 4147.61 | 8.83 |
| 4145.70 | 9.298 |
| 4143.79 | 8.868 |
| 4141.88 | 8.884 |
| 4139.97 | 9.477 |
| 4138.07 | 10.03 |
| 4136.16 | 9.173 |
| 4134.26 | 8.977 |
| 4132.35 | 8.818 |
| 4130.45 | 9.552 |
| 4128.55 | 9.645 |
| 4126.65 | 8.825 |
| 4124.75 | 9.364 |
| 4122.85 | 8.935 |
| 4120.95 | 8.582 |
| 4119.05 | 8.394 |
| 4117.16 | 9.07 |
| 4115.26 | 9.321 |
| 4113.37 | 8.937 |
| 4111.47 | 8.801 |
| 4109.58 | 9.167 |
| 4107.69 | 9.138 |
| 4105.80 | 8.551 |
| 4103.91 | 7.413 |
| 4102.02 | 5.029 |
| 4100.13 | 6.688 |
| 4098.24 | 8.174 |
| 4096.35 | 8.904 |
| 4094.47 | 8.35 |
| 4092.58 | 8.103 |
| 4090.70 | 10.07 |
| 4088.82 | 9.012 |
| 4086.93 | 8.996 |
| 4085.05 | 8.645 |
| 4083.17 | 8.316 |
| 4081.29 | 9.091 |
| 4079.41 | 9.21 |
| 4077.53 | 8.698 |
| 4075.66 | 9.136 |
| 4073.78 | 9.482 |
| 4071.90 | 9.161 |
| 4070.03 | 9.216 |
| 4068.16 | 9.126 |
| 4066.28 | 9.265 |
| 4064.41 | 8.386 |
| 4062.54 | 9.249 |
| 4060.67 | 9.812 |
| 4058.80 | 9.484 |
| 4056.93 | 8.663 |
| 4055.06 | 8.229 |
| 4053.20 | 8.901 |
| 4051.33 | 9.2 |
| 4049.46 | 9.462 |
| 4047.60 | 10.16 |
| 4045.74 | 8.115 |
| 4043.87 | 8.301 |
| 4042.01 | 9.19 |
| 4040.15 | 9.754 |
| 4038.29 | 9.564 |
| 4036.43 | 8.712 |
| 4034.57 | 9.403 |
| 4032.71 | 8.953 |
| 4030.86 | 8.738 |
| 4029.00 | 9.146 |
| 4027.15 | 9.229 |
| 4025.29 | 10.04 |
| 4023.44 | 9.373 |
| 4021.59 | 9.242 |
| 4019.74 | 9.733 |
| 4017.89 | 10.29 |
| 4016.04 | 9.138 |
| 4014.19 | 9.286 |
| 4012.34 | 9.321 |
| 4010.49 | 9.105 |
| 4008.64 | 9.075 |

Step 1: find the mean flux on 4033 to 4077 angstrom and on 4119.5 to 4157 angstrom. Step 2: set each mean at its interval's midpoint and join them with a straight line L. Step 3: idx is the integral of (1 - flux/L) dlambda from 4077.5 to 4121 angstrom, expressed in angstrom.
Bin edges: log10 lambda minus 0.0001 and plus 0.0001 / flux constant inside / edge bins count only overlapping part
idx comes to 3.1 angstrom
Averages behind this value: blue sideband 9.12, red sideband 9.23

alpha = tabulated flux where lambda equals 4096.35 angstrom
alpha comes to 8.904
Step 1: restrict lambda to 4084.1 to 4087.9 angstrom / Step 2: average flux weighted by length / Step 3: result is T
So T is 8.81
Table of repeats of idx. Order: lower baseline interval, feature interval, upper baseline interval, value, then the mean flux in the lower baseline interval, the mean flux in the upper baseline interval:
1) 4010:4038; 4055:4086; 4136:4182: 0.9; 9.32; 9.23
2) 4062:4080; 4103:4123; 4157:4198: 0.7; 9.09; 9.04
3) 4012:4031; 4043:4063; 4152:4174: 0.7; 9.44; 9.15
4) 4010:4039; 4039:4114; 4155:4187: 3.8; 9.33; 9.12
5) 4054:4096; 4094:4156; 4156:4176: 1.3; 8.99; 9.09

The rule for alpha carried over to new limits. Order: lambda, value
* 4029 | 9.146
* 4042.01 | 9.19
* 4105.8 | 8.551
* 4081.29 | 9.091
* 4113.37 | 8.937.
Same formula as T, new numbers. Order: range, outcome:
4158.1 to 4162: 9.07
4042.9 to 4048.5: 8.85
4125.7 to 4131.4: 9.35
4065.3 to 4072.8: 9.19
